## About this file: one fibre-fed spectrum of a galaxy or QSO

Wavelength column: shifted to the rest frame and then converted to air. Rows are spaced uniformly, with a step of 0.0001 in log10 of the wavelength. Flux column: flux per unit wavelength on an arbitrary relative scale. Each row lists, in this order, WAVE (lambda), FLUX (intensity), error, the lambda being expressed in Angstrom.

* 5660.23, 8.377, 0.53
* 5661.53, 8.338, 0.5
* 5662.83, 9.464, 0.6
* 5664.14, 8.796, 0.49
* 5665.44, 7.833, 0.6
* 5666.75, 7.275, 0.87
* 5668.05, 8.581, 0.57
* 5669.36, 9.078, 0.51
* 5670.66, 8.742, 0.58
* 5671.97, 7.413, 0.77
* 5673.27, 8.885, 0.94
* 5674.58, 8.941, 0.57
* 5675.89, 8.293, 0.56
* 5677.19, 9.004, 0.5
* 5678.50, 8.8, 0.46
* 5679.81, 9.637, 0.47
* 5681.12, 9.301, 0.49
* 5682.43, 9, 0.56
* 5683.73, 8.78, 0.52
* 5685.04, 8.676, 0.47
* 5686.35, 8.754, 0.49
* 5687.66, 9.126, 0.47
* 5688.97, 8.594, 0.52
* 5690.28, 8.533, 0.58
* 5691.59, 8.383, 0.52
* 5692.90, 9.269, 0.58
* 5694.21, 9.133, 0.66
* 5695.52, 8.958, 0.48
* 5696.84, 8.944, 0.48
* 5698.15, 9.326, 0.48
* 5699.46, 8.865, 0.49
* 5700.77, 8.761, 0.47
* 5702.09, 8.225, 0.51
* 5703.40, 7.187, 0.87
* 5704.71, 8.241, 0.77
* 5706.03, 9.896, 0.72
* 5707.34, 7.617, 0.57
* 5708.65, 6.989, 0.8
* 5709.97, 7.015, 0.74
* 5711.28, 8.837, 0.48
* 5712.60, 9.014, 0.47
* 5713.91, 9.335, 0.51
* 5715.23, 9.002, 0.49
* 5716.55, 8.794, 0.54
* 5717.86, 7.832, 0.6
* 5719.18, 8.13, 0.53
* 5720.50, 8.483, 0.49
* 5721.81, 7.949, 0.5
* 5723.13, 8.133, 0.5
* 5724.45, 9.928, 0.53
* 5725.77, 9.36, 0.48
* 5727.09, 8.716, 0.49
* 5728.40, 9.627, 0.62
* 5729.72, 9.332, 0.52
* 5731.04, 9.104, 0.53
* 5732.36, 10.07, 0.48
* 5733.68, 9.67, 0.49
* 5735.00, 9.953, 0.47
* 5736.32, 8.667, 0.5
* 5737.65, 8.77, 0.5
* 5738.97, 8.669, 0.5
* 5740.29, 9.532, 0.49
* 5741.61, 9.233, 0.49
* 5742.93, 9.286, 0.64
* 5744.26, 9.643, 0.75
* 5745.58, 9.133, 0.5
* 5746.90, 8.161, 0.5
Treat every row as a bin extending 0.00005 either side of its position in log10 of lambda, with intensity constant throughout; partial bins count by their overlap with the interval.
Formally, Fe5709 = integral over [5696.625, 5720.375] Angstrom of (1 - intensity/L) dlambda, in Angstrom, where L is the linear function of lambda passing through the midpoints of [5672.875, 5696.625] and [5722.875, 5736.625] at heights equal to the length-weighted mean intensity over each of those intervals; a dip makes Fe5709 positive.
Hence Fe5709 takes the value 1.8 Angstrom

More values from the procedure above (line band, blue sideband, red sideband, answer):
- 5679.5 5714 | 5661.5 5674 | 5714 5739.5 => 0.2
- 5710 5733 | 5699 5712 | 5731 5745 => -0.3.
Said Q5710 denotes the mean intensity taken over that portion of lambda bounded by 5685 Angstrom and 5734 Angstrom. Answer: 8.73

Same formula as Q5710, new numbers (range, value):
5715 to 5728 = 8.64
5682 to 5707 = 8.76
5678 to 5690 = 8.95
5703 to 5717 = 8.37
